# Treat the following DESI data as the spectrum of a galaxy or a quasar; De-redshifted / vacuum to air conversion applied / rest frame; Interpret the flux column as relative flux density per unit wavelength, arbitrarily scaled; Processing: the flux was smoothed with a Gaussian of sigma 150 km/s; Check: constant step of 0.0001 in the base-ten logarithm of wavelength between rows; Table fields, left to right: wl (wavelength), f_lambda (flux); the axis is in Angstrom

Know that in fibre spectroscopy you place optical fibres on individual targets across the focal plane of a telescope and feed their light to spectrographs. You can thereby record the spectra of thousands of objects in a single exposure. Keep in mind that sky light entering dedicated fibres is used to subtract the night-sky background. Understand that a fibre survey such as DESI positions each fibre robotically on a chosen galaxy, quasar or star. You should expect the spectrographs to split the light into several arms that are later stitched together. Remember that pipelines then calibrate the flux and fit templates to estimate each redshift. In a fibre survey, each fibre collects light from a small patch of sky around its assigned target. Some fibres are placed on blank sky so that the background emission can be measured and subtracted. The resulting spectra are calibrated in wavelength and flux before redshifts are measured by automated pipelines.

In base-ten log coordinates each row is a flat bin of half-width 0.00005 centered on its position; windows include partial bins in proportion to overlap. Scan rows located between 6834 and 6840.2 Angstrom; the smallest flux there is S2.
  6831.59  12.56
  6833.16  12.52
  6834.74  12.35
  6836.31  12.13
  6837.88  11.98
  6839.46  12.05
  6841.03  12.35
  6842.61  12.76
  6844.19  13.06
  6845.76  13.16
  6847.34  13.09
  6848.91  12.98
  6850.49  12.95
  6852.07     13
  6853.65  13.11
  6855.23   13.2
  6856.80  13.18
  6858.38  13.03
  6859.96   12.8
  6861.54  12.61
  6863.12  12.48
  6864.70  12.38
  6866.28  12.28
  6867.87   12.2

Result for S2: 11.98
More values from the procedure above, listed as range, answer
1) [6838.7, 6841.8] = 12.05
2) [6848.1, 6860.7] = 12.8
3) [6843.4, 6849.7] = 12.98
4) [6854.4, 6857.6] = 13.18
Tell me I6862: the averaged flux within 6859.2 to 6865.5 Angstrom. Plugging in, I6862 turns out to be 12.6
